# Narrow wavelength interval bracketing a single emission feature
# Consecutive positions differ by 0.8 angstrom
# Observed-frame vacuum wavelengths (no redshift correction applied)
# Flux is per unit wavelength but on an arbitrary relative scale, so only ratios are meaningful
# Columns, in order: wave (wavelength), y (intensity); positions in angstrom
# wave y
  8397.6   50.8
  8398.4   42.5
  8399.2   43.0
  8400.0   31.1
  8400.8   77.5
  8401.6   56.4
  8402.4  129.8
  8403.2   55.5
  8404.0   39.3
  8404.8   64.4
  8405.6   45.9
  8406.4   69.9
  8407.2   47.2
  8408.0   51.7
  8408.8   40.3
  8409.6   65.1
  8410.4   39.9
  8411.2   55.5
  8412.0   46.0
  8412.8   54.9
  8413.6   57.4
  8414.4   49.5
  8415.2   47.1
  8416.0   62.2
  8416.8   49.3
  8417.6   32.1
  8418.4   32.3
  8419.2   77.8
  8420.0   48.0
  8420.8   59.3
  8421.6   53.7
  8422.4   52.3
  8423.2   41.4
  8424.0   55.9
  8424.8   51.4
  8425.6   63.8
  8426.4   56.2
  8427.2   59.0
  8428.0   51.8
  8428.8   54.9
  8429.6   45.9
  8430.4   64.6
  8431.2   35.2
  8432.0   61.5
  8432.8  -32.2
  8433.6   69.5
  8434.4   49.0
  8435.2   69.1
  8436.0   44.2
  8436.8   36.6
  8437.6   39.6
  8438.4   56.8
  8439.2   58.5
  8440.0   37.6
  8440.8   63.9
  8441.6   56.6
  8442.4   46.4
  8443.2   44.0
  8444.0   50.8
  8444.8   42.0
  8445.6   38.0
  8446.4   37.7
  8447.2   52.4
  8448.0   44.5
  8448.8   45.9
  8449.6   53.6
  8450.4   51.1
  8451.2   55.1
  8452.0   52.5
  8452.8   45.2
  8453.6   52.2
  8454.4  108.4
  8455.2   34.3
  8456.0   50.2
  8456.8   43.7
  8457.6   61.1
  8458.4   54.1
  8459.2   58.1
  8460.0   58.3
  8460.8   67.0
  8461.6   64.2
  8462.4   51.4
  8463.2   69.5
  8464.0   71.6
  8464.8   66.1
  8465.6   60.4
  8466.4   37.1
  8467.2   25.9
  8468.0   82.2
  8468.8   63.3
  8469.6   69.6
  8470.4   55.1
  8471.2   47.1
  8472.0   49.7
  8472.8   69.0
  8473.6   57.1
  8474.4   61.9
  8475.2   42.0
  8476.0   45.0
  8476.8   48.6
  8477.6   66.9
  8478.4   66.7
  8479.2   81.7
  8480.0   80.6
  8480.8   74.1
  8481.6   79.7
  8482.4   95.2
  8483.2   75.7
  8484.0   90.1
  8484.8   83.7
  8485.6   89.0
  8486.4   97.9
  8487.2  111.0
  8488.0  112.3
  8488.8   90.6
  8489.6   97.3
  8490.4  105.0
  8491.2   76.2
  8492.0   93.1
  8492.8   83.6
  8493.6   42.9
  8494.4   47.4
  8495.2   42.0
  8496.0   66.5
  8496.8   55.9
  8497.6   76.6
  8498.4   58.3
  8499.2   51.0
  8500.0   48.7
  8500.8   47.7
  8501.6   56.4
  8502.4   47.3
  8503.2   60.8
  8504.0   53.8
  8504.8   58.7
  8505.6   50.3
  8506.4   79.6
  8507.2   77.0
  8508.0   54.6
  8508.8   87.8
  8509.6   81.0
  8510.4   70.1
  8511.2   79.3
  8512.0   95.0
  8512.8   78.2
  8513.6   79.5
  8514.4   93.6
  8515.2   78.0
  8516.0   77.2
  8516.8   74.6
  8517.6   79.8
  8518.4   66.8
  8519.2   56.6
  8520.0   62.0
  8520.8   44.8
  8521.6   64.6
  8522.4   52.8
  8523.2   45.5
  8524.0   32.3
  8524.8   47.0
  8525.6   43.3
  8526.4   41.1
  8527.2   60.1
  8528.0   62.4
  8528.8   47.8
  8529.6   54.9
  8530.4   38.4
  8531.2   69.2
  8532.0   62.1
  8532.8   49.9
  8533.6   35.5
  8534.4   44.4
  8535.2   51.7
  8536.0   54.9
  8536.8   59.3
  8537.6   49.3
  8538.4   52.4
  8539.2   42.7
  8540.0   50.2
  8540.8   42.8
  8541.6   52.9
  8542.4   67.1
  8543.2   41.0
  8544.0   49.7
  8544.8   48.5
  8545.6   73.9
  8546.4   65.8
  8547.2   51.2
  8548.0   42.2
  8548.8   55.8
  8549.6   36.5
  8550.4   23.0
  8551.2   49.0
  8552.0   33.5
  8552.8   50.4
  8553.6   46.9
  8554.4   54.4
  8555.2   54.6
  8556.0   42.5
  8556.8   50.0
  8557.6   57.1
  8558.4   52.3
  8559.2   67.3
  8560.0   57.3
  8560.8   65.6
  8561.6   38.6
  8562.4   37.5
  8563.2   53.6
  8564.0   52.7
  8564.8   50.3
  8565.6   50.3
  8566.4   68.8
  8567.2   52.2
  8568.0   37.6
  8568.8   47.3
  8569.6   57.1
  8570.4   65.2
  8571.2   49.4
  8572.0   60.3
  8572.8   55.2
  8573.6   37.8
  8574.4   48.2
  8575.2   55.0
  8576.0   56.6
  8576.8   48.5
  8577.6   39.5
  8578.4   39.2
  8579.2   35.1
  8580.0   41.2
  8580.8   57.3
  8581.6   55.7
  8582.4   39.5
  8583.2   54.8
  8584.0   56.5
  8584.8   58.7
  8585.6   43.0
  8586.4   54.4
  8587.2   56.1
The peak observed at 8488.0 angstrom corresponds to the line H-alpha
